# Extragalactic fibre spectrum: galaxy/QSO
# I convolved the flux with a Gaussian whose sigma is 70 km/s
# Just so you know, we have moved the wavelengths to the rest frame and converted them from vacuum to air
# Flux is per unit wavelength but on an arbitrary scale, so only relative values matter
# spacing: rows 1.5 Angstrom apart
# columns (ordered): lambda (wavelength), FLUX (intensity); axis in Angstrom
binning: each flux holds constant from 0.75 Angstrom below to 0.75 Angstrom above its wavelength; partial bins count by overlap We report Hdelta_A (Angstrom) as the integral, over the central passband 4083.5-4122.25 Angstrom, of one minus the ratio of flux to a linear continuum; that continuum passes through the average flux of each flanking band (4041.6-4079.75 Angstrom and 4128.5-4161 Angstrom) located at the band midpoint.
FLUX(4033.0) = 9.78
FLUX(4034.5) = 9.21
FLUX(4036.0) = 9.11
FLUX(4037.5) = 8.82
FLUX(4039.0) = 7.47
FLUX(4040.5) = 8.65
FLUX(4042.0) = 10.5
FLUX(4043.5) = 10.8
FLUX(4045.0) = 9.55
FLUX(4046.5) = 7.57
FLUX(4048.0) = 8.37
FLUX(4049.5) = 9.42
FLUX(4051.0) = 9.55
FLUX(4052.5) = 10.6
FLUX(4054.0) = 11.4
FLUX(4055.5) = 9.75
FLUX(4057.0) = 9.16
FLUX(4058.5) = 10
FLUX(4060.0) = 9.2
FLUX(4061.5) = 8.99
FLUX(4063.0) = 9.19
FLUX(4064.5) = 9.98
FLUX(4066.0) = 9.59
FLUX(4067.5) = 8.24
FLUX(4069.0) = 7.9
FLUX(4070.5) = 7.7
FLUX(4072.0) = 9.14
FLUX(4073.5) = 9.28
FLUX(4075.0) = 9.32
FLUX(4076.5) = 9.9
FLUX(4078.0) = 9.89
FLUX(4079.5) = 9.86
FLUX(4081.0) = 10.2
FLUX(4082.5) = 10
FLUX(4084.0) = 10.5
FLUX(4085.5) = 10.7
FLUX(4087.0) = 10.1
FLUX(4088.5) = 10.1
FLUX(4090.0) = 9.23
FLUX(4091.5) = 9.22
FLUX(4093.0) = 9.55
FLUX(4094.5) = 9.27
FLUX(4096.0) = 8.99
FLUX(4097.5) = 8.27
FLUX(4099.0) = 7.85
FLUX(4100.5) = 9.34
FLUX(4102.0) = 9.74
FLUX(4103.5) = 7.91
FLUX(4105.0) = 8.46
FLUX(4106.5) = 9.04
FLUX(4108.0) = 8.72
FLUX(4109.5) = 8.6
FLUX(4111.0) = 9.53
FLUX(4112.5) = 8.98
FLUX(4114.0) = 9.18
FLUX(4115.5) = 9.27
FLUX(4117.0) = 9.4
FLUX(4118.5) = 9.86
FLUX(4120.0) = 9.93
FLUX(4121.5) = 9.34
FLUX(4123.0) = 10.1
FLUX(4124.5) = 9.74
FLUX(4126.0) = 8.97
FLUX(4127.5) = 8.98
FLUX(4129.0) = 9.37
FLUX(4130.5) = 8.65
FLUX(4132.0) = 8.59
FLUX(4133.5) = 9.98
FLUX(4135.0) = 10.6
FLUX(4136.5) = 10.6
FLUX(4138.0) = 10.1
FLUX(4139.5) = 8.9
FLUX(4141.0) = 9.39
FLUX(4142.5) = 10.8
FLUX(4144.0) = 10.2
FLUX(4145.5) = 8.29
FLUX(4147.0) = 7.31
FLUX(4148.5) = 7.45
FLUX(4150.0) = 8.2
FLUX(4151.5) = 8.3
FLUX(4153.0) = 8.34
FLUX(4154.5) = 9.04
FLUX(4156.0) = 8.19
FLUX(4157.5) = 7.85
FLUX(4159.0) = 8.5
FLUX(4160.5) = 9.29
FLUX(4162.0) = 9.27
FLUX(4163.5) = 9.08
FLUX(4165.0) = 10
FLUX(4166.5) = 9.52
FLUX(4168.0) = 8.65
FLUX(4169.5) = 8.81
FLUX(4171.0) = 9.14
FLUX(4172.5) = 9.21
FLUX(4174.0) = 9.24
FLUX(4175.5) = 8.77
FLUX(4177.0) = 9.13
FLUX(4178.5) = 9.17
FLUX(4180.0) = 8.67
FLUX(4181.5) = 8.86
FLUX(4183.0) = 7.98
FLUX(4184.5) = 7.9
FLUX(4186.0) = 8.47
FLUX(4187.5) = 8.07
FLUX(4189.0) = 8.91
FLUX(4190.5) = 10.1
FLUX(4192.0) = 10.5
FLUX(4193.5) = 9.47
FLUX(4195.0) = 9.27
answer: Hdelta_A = -0.3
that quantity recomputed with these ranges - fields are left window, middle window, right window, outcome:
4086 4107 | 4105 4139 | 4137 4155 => -1.6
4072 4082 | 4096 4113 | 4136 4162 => 1.1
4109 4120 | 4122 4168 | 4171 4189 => -0.4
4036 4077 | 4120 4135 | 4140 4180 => -0.7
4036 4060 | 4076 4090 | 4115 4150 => -1.0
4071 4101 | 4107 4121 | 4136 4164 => 0.0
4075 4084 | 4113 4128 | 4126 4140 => 0.2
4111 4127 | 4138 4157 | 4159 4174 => 1.1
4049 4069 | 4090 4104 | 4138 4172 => 0.5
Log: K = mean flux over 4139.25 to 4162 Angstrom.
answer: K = 8.68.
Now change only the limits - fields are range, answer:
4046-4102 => 9.4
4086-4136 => 9.25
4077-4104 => 9.5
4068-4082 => 9.24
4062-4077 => 9.01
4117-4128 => 9.56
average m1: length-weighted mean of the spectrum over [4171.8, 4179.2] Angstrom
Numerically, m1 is 9.1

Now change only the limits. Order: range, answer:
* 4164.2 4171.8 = 9.22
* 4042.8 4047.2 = 9.31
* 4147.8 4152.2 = 7.99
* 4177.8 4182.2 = 8.9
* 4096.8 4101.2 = 8.48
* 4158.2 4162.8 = 9.01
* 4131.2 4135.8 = 9.72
